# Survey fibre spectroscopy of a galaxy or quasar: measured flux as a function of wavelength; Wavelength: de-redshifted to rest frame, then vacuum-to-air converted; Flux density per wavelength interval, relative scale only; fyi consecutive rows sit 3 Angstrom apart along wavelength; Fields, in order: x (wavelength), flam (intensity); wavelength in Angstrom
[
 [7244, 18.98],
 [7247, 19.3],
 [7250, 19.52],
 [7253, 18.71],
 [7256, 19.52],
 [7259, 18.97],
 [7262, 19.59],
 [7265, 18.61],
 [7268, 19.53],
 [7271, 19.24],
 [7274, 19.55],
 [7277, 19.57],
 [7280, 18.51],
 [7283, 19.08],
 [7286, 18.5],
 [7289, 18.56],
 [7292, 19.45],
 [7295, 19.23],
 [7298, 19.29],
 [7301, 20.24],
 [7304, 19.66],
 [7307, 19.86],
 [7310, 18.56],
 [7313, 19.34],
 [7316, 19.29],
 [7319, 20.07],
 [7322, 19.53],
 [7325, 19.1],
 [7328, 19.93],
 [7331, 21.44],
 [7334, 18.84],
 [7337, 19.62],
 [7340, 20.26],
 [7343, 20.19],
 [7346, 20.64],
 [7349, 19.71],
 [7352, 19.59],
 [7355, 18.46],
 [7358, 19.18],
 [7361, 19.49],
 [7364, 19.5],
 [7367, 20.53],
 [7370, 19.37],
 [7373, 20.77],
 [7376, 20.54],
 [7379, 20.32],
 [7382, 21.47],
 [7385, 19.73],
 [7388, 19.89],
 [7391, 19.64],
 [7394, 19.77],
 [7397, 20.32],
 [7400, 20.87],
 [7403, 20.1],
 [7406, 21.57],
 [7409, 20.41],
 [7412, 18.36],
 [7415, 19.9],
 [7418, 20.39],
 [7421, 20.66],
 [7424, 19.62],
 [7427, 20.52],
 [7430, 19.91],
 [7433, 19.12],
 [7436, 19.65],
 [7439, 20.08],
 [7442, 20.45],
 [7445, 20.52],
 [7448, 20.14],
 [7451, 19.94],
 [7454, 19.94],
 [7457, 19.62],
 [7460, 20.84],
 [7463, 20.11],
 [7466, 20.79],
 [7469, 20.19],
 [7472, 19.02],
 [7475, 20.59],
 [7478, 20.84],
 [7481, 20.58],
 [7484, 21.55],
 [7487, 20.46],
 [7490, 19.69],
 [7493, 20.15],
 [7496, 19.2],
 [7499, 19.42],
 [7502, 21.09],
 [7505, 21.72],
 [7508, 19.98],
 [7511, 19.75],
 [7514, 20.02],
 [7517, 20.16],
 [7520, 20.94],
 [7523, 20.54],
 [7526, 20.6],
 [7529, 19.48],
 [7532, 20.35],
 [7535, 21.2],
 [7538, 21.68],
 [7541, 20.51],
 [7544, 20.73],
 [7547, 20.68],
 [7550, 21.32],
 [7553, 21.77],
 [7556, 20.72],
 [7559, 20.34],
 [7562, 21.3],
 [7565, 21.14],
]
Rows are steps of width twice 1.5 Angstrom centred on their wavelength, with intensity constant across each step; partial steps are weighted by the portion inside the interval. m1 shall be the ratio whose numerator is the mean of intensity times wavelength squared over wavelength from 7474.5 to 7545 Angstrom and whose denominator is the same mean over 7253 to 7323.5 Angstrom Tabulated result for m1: 1.13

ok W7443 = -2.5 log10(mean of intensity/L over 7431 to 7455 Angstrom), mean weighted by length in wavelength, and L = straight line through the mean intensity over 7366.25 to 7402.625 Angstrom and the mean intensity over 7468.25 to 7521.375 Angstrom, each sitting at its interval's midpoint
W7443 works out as 0.02 mag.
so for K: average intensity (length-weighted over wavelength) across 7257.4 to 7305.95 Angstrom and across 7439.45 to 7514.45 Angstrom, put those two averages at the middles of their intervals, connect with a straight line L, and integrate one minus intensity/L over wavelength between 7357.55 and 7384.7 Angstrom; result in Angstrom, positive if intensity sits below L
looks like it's -0.6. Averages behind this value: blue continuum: 19.2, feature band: 20.1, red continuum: 20.3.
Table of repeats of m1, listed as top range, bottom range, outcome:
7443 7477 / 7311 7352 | 1.05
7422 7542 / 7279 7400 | 1.07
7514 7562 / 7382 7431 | 1.07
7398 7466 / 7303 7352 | 1.05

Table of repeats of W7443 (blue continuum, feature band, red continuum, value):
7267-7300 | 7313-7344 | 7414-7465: -0.02 mag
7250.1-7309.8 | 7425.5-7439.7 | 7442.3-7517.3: 0.01 mag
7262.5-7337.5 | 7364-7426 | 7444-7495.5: -0.02 mag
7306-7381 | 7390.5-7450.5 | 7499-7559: 0.00 mag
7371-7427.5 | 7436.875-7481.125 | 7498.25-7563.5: 0.01 mag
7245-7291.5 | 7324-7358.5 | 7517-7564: -0.01 mag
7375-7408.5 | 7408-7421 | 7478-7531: 0.03 mag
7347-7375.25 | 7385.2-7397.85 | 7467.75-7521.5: 0.00 mag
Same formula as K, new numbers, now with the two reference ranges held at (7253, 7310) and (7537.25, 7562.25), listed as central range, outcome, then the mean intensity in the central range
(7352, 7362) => 0.3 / 19.1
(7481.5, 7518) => 0.7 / 20.3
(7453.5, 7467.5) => 0.1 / 20.3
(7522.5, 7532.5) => 0.3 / 20.2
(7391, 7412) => -0.3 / 20.3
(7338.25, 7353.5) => -0.3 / 20.1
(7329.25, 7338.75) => -0.2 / 20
